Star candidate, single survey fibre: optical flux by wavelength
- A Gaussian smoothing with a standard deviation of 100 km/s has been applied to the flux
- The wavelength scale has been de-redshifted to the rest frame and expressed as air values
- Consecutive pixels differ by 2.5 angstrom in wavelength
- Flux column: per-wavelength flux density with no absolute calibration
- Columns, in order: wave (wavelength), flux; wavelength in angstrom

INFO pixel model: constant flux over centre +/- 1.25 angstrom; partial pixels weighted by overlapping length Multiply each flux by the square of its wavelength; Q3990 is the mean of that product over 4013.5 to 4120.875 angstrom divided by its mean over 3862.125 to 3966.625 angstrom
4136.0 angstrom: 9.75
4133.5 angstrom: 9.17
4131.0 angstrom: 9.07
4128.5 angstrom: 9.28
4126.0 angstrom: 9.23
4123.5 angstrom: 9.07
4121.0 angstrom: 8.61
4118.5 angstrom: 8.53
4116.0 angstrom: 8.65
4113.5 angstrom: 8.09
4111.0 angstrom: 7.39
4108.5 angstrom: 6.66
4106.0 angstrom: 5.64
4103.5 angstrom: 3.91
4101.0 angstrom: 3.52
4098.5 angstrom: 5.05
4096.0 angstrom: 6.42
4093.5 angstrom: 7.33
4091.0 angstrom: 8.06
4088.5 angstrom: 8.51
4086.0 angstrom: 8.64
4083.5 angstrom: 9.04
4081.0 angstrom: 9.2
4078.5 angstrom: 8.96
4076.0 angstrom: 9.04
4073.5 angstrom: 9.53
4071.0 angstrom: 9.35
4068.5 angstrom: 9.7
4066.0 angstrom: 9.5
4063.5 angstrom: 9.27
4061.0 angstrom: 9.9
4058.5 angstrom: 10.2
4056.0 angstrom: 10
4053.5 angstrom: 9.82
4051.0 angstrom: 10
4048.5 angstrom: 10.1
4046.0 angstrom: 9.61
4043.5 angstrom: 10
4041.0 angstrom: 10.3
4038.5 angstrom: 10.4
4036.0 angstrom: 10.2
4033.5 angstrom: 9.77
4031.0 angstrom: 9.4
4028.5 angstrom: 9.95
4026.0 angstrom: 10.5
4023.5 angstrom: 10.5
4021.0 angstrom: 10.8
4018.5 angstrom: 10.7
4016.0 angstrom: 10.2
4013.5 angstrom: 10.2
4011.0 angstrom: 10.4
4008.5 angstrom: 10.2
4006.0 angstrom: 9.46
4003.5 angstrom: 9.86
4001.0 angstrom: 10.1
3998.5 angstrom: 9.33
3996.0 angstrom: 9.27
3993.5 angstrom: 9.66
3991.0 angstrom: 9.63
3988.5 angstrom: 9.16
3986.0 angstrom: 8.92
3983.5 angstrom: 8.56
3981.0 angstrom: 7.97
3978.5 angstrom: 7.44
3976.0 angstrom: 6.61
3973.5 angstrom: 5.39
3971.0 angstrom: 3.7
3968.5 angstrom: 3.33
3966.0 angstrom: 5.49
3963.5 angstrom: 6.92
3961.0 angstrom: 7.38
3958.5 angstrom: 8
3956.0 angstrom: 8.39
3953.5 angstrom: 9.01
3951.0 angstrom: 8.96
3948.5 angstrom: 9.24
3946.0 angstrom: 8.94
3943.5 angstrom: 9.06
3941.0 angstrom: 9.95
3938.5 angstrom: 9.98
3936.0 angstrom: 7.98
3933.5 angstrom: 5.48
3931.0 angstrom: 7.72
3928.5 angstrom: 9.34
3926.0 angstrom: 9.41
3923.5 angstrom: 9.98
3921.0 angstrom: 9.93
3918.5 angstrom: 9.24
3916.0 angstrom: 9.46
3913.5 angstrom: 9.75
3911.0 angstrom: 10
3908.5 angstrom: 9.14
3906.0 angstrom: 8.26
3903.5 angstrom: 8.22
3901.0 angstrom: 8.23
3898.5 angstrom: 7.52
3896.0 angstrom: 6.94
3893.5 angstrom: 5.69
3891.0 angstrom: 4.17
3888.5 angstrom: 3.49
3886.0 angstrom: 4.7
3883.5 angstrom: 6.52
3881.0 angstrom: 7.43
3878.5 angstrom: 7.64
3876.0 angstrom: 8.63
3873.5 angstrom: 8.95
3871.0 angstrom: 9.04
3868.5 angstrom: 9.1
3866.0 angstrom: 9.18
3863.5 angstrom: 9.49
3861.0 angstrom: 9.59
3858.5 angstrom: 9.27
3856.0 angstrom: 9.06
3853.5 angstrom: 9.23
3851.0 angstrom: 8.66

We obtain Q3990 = 1.17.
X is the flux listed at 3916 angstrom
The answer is 9.46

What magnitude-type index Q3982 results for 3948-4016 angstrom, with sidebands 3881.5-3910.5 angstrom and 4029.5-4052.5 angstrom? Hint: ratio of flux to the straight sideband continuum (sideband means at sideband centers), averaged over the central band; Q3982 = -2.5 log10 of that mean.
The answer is 0.05 mag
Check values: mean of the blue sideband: 6.73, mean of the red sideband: 9.97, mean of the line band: 8.27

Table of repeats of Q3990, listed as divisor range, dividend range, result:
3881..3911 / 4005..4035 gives 1.59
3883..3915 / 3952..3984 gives 0.98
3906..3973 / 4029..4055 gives 1.27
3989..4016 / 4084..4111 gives 0.69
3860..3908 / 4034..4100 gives 1.33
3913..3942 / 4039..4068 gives 1.17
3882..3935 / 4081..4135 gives 1.09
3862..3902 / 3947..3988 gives 1.04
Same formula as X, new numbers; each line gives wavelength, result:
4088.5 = 8.51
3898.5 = 7.52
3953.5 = 9.01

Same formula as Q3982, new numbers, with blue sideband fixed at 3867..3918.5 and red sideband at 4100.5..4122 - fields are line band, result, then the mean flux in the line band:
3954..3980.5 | 0.161 mag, 6.39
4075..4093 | -0.242 mag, 8.71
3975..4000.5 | -0.188 mag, 8.72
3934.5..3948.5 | -0.212 mag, 9.12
